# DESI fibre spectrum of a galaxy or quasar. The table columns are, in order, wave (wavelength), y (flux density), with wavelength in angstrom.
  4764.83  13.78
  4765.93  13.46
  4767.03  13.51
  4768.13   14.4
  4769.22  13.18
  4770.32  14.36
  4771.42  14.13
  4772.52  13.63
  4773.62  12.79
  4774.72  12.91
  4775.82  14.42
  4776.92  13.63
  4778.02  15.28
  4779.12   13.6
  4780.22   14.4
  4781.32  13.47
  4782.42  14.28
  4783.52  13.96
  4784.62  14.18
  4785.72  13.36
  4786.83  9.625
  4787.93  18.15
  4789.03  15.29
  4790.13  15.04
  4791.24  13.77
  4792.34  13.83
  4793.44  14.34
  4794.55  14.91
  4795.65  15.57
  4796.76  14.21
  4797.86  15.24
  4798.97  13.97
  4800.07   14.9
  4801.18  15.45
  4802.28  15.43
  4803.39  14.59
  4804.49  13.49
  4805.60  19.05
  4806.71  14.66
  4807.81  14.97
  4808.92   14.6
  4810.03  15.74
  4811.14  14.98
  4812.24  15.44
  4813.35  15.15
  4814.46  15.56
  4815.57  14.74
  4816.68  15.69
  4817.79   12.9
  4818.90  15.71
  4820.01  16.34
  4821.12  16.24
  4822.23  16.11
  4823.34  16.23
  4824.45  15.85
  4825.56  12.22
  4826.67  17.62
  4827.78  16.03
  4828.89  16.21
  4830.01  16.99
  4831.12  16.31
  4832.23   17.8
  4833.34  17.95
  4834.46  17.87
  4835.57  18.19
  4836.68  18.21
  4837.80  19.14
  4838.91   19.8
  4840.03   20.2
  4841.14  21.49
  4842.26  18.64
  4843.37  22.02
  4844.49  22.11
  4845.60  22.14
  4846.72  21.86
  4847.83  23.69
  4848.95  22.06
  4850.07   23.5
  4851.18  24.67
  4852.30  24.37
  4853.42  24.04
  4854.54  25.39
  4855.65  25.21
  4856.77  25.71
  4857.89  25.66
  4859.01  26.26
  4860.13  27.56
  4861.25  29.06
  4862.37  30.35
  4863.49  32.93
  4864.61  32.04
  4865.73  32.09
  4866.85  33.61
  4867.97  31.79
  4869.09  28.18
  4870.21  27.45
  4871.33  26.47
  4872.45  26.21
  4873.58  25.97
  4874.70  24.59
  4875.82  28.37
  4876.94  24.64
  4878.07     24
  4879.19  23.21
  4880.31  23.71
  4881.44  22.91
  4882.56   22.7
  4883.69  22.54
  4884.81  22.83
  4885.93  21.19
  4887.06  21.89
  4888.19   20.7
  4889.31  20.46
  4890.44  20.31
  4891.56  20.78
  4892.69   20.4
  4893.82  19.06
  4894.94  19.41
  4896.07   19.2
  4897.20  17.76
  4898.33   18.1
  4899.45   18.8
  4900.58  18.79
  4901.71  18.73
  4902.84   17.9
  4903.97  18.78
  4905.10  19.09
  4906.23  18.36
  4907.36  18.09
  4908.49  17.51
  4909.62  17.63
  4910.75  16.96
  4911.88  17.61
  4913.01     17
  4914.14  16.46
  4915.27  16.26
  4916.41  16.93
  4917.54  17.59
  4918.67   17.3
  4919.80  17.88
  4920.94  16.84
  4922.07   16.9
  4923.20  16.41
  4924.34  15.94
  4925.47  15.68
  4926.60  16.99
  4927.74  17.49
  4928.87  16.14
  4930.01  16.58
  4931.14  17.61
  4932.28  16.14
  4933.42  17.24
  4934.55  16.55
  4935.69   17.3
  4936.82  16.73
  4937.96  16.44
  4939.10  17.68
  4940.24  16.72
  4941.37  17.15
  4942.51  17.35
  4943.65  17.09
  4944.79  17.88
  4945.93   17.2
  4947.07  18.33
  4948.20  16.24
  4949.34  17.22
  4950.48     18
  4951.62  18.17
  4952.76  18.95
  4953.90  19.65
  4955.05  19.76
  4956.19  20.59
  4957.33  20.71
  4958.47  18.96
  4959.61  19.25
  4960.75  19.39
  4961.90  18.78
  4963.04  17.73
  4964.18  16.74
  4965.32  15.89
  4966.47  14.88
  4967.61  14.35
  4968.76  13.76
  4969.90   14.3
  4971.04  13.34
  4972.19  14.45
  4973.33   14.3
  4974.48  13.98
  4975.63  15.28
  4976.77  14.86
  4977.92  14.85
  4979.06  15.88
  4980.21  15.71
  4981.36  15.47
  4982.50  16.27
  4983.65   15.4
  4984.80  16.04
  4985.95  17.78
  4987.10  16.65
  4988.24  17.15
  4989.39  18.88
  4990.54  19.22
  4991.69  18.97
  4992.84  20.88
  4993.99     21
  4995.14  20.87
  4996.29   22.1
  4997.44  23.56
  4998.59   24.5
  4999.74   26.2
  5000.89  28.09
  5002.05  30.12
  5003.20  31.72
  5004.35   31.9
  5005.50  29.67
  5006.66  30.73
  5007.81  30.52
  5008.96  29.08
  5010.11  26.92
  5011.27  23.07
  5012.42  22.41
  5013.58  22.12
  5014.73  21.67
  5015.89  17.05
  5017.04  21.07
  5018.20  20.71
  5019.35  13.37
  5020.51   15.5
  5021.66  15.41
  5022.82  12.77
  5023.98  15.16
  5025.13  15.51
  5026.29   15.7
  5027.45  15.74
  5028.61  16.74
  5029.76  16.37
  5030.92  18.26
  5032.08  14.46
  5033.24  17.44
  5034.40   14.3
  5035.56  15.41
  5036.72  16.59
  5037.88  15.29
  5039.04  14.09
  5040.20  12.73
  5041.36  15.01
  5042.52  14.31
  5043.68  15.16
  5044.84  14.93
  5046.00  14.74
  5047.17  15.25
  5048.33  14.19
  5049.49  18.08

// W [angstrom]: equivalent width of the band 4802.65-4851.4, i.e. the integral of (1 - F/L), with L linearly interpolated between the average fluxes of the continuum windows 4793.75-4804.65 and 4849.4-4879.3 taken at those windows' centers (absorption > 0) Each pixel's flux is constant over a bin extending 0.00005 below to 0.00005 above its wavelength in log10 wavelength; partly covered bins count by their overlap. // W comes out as 6.2 angstrom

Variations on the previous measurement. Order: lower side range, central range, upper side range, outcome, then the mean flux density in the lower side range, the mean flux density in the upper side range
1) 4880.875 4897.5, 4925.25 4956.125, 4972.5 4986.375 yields 0.5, 20.9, 15.4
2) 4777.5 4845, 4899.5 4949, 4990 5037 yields 4.0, 15.9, 21.1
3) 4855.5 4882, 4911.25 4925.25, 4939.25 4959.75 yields 3.2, 27.4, 18.3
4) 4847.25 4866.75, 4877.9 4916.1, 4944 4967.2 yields 6.2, 26.9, 18.2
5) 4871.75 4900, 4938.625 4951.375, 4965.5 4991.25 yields 0.4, 22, 15.6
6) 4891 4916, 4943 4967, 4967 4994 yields -1.9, 18.3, 16.1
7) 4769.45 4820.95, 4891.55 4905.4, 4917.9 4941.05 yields -2.2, 14.6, 16.8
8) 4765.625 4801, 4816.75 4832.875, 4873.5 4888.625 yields 2.0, 14.1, 23.5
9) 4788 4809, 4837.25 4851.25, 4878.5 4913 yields -3.5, 15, 19.8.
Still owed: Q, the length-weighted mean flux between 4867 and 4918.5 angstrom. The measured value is 21.1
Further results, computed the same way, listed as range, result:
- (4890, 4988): 17.2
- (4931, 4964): 17.9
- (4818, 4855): 19.2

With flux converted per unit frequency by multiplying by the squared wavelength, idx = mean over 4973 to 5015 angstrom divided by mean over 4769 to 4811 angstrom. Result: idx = 1.62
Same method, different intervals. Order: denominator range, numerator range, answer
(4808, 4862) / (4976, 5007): 1.16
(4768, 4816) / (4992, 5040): 1.56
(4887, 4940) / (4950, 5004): 1.07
